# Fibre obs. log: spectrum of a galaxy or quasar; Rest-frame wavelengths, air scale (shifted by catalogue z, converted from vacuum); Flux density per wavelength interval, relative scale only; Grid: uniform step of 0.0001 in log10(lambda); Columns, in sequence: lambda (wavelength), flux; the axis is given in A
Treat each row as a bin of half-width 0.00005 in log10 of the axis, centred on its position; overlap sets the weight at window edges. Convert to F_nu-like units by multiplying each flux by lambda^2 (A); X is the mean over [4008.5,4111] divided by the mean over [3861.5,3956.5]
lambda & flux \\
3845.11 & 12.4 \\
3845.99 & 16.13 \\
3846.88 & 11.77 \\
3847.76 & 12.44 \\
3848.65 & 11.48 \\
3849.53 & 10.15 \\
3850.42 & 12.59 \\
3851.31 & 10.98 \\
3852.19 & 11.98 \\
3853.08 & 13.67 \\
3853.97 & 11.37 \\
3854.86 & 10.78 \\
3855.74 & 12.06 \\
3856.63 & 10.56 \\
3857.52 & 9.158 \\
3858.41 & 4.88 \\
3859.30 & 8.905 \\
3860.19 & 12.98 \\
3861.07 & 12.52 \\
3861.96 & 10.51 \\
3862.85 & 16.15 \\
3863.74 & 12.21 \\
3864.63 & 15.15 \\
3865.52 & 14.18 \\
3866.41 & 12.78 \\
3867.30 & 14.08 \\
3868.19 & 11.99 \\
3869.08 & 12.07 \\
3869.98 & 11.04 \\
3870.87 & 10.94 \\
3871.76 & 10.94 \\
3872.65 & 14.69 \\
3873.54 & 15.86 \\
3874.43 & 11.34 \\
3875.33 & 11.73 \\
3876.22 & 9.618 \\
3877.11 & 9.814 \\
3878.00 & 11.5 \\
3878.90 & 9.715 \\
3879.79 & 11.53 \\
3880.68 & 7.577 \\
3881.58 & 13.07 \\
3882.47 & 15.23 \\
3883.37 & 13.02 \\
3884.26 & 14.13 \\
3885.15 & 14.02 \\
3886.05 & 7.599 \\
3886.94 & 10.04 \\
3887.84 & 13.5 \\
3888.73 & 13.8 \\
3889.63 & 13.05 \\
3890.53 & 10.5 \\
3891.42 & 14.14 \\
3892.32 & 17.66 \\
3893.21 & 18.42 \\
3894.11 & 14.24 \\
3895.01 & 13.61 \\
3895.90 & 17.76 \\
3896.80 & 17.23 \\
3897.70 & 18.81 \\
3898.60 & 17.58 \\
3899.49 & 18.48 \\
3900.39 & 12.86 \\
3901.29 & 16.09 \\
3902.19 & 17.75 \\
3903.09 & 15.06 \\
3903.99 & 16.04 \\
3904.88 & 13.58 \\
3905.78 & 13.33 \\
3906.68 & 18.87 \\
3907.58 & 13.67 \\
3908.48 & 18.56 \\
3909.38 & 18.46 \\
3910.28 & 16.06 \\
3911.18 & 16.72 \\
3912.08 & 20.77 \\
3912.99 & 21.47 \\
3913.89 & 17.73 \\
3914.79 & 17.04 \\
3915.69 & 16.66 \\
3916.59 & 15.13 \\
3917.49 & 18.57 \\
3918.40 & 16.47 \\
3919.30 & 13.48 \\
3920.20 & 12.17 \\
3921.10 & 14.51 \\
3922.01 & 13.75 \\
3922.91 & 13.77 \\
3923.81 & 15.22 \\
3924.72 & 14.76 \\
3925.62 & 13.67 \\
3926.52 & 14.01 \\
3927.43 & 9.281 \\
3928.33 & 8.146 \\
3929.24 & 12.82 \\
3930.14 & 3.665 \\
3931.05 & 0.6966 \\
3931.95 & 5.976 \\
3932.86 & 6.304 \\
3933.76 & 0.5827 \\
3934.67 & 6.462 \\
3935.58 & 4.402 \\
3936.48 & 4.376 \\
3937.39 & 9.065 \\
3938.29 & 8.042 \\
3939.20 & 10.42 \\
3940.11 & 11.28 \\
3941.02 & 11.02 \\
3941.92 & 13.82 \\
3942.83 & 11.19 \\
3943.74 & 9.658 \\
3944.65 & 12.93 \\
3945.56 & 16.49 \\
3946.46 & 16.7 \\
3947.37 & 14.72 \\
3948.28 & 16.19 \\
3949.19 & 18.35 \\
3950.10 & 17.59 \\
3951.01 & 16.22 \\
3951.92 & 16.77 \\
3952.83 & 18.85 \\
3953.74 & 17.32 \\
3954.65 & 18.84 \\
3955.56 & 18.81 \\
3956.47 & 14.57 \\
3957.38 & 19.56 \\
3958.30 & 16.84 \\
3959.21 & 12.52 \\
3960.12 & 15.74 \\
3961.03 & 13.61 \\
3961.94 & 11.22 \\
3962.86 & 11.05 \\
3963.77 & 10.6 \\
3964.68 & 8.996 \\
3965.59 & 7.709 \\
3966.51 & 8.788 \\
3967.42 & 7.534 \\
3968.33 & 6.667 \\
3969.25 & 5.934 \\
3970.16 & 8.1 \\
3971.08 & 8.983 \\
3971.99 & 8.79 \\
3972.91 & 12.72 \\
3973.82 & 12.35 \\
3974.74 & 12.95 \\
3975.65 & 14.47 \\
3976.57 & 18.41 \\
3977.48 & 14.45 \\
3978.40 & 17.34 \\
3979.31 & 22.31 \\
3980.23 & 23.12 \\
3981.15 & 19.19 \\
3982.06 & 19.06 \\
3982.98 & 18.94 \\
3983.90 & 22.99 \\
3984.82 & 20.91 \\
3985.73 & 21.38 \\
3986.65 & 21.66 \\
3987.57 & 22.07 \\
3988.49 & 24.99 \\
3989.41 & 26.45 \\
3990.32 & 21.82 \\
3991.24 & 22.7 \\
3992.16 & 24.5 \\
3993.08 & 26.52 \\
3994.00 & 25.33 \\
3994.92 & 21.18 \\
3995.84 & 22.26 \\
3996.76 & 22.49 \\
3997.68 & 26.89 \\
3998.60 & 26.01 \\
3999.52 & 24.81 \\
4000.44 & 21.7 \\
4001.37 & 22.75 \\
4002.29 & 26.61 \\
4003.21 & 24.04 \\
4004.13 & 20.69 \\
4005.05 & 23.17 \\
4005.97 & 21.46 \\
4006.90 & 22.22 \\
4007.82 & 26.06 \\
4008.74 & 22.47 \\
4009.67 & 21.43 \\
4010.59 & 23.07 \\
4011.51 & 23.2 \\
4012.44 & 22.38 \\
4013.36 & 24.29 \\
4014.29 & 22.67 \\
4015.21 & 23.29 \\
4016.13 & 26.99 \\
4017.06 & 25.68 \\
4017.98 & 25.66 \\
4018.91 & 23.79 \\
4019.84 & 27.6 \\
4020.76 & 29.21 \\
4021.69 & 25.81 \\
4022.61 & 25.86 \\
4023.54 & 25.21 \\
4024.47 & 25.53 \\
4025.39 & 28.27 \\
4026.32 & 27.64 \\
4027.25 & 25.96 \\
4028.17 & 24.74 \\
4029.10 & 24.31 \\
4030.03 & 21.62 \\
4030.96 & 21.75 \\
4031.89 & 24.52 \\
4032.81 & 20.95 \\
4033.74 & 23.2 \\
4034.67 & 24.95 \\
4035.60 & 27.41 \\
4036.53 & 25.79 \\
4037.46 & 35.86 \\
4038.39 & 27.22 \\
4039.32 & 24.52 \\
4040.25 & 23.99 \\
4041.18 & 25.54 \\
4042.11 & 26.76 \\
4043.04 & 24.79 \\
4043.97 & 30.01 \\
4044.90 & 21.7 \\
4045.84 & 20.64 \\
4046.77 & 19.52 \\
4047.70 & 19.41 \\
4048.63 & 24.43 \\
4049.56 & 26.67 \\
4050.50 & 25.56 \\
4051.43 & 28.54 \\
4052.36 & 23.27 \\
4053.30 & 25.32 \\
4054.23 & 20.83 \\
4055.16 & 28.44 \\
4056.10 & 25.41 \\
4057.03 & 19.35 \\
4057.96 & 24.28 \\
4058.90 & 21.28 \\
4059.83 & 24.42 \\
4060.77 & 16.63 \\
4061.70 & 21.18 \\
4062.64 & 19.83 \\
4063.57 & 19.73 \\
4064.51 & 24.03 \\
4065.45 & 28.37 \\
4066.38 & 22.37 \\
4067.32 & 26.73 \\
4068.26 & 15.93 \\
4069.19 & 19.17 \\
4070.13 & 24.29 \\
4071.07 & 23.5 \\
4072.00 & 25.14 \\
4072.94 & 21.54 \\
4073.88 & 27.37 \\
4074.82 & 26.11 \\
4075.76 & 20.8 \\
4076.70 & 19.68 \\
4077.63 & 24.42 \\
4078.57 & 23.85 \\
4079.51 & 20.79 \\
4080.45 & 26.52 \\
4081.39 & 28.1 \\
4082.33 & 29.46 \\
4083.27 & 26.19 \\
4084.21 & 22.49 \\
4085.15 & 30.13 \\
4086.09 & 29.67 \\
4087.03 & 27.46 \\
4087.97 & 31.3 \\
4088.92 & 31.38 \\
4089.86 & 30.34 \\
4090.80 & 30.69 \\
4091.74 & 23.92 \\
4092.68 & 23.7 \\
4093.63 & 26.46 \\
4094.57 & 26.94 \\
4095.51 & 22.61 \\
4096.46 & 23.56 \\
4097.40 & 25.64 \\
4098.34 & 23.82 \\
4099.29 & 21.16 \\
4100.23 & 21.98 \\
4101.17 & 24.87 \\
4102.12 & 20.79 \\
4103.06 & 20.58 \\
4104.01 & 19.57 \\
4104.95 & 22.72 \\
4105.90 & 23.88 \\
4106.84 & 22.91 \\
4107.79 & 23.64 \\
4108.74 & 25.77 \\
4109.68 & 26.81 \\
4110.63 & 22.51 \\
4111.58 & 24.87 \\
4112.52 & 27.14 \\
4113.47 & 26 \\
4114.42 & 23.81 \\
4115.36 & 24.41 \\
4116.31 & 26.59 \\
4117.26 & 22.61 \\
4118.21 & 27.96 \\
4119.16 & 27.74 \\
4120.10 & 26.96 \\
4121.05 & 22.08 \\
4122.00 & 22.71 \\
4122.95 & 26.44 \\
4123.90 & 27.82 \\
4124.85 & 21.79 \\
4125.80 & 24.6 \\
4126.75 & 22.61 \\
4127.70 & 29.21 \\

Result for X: 1.96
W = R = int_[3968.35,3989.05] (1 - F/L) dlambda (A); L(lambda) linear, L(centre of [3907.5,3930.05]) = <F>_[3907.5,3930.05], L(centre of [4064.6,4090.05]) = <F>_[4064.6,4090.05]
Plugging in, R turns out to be 2.6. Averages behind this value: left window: 15.2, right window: 25.2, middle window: 16.7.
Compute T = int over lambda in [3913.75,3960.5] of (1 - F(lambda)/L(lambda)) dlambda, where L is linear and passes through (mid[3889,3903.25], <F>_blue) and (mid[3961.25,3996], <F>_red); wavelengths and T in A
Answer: 9.6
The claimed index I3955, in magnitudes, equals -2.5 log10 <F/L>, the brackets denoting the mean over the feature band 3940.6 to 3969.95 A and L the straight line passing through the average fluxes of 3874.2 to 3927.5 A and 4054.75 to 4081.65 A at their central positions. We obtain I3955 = 0.26 mag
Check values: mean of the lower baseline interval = 14.6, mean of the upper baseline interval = 23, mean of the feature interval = 13.6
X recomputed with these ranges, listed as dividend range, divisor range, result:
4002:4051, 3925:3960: 2.12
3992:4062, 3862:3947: 1.98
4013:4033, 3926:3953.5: 2.39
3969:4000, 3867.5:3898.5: 1.59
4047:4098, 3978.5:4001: 1.12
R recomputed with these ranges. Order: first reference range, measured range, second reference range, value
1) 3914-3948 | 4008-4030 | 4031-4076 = -4.9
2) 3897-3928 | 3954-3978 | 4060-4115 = 7.9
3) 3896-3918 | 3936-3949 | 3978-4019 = 5.0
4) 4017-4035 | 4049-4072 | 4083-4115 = 1.8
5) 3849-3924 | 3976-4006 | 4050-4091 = -3.7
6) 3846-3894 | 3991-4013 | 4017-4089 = -2.4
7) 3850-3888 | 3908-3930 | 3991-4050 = 0.9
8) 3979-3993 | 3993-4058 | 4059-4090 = -3.6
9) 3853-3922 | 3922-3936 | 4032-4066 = 6.5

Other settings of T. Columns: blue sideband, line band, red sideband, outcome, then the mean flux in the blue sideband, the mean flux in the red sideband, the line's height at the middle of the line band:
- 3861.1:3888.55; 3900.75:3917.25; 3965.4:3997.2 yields -3.4 A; 12.2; 17.7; 14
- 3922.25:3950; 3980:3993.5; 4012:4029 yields -1.9 A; 10.6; 25.6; 19.6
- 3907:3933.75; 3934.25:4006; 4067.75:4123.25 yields 1.9 A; 13.6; 24.7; 16.7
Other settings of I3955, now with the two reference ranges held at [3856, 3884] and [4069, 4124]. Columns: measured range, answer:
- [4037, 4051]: -0.15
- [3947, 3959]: -0.04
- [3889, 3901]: -0.18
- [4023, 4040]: -0.20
